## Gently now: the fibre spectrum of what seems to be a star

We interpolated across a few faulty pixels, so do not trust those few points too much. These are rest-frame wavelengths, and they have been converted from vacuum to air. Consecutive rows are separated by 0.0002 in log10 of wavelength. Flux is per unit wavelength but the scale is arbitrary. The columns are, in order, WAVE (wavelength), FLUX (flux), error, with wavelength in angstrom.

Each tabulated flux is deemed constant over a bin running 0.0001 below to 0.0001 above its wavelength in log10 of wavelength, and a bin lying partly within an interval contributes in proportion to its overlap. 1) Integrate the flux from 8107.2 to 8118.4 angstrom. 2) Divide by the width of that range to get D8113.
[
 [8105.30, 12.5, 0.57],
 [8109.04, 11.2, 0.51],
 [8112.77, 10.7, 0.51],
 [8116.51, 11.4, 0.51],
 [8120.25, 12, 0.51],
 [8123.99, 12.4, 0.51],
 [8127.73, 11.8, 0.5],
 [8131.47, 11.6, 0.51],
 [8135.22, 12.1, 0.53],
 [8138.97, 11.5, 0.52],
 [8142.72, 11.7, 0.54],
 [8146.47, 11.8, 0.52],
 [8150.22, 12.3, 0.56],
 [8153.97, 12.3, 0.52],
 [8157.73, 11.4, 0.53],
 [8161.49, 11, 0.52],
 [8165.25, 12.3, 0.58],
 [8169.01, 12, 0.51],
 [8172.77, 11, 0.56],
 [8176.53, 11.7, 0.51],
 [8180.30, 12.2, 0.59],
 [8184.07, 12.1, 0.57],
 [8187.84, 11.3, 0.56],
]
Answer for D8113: 11.1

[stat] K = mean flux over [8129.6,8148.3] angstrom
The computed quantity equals 11.7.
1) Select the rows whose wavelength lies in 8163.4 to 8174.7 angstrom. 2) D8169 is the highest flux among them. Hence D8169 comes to 12.3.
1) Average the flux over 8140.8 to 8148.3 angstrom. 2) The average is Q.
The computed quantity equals 11.7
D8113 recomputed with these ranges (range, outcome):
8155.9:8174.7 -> 11.5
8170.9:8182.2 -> 11.6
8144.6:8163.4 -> 11.8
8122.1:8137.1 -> 12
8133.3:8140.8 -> 11.8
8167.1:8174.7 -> 11.5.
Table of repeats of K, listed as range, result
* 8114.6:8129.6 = 11.9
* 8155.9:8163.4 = 11.2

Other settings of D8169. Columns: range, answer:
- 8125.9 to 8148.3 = 12.1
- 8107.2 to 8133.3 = 12.4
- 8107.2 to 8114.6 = 11.2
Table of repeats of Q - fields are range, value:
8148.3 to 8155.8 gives 12.3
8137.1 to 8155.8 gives 11.9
